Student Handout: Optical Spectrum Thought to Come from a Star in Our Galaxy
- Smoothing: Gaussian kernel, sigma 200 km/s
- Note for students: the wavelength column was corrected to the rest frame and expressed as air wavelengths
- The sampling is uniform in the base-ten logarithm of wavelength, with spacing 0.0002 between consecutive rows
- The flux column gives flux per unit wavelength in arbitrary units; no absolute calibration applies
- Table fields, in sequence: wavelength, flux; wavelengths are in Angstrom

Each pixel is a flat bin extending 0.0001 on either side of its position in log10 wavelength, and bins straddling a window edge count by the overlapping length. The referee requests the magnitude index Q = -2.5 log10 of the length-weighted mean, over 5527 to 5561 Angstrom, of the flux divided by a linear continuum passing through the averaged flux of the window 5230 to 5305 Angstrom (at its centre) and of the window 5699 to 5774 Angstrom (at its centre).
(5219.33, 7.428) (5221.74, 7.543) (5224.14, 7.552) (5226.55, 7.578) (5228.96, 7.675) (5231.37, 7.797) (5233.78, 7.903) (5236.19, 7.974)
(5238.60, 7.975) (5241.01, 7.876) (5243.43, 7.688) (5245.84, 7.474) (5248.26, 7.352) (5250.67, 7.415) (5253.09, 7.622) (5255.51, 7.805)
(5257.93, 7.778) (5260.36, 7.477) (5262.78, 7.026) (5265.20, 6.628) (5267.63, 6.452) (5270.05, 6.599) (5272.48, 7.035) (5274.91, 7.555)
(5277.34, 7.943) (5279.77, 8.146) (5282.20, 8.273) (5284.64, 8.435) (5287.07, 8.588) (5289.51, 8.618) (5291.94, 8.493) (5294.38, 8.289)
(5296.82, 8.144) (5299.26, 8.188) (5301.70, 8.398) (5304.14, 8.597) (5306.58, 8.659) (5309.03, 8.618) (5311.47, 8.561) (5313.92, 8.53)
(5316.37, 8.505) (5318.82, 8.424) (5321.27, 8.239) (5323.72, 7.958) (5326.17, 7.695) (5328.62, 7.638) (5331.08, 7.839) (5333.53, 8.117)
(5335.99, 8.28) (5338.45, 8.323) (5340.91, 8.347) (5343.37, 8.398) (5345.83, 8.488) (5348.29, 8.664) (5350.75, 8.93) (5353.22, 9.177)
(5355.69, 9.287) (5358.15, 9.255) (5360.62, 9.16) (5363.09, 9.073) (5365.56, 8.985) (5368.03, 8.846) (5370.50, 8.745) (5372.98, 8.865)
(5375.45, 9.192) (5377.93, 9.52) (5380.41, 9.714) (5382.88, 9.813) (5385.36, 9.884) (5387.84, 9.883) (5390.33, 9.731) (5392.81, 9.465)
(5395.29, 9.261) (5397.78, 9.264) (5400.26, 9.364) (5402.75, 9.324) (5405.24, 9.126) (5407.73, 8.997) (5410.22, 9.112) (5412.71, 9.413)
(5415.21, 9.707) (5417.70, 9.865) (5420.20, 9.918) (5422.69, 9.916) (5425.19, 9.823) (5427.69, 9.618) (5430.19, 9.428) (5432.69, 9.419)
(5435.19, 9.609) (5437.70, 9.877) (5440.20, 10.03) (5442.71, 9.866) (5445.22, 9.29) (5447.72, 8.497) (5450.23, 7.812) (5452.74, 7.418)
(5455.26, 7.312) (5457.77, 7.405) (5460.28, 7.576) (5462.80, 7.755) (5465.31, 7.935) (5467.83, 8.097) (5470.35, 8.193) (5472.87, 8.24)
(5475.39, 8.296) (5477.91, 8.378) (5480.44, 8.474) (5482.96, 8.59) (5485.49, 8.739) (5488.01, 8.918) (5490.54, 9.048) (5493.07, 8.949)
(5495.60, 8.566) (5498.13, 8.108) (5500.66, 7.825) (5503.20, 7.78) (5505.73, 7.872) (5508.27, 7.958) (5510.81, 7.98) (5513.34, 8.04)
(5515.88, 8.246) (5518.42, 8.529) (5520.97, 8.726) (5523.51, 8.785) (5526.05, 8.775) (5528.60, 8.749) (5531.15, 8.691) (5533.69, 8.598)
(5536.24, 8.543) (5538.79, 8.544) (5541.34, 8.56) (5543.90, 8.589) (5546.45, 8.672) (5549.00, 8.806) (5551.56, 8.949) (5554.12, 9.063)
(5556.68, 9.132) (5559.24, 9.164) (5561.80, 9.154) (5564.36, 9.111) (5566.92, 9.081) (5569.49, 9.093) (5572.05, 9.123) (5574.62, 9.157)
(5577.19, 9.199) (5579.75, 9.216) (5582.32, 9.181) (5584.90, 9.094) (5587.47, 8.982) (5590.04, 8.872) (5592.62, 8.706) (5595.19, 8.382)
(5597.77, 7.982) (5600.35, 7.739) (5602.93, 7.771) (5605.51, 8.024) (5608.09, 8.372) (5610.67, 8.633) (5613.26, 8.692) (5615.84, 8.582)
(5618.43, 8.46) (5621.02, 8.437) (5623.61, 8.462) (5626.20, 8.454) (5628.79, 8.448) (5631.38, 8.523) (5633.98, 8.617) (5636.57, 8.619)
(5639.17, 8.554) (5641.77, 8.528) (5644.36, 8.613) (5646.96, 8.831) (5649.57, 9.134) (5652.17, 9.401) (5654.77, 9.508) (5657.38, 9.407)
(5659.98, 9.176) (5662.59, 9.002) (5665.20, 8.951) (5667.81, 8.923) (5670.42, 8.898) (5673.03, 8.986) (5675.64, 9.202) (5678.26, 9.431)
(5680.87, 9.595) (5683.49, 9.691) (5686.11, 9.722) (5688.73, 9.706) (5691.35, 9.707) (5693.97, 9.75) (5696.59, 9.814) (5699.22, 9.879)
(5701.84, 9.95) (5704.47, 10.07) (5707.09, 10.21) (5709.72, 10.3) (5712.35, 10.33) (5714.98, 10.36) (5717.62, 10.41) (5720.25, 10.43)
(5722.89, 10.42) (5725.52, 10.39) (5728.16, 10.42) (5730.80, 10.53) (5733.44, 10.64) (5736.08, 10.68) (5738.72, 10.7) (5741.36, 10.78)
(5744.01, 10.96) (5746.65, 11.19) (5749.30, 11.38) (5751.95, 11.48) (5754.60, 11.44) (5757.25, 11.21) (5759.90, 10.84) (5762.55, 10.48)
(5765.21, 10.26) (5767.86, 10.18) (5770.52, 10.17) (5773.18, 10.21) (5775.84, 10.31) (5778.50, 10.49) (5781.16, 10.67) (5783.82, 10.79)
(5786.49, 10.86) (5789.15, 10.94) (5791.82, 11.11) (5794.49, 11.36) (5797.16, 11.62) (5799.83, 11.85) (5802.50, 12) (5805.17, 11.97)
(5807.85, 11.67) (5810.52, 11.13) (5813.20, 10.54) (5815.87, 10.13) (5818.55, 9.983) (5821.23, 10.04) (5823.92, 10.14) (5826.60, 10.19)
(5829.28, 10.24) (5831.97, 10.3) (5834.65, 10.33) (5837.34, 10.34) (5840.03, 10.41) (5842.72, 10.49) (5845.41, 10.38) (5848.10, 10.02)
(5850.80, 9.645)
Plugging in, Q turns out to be 0.08 mag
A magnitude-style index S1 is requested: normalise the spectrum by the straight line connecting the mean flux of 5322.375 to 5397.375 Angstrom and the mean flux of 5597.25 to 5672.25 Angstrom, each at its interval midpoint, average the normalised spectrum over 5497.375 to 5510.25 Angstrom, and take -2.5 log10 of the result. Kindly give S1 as 0.11 mag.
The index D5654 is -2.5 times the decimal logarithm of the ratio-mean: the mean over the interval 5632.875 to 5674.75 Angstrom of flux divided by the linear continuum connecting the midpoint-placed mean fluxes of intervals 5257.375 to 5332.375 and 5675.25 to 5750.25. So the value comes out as 0.11 mag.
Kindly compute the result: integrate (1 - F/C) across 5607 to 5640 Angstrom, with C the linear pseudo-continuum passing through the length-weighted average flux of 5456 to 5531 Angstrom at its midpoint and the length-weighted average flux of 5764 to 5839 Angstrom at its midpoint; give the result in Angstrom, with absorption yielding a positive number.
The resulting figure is 2.8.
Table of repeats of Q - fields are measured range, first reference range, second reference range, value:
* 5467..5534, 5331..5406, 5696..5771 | 0.144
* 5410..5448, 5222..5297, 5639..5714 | -0.147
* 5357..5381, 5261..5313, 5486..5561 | -0.119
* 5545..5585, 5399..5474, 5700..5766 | 0.069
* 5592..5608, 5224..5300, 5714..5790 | 0.203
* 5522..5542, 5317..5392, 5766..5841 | 0.108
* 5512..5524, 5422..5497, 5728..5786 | 0.080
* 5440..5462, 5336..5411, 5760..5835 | 0.142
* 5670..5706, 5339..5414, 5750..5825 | 0.090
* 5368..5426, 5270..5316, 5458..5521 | -0.149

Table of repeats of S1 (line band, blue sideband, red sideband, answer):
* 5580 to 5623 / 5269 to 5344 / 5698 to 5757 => 0.162 mag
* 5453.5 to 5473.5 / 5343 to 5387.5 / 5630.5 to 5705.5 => 0.178 mag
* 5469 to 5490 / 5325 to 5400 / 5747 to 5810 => 0.124 mag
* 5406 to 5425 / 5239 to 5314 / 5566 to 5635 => -0.167 mag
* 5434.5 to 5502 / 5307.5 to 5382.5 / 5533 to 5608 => 0.033 mag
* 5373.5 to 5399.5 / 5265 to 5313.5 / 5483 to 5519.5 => -0.168 mag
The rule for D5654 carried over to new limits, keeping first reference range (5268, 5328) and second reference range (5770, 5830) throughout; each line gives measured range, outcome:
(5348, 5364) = -0.08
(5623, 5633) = 0.17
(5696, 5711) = 0.03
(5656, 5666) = 0.11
